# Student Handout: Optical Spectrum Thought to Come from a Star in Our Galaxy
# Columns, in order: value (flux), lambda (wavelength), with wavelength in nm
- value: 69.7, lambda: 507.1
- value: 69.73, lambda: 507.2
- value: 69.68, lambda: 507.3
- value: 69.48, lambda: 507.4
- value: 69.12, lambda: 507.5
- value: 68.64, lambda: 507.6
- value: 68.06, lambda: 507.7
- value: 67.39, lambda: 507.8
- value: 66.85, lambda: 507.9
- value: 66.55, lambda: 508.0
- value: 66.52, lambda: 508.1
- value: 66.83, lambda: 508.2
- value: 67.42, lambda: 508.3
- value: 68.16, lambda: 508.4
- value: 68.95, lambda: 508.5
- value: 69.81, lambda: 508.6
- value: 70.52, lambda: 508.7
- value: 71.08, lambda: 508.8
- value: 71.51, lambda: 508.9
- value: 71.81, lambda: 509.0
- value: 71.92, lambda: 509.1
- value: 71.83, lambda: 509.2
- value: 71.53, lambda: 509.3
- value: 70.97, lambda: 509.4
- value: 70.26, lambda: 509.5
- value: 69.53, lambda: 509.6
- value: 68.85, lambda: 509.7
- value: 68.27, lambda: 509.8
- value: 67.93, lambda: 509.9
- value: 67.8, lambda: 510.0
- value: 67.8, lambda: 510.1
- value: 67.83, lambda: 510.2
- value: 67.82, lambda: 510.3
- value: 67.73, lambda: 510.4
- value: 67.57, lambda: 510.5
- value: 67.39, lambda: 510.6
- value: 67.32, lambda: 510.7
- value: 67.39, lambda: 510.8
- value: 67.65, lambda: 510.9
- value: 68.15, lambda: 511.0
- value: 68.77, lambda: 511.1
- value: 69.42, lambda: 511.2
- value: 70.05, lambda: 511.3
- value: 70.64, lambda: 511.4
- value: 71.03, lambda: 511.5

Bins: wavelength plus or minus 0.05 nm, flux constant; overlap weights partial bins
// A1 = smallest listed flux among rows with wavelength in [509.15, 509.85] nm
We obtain 68.27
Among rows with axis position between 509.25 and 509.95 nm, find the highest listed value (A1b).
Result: 71.53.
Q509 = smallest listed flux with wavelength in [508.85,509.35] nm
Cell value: 71.51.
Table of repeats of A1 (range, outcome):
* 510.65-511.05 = 67.32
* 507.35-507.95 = 66.85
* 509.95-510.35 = 67.8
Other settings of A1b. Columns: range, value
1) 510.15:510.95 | 67.83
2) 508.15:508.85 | 71.08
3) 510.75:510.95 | 67.65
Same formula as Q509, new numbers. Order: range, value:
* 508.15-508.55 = 66.83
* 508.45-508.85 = 68.95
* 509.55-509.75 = 68.85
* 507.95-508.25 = 66.52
